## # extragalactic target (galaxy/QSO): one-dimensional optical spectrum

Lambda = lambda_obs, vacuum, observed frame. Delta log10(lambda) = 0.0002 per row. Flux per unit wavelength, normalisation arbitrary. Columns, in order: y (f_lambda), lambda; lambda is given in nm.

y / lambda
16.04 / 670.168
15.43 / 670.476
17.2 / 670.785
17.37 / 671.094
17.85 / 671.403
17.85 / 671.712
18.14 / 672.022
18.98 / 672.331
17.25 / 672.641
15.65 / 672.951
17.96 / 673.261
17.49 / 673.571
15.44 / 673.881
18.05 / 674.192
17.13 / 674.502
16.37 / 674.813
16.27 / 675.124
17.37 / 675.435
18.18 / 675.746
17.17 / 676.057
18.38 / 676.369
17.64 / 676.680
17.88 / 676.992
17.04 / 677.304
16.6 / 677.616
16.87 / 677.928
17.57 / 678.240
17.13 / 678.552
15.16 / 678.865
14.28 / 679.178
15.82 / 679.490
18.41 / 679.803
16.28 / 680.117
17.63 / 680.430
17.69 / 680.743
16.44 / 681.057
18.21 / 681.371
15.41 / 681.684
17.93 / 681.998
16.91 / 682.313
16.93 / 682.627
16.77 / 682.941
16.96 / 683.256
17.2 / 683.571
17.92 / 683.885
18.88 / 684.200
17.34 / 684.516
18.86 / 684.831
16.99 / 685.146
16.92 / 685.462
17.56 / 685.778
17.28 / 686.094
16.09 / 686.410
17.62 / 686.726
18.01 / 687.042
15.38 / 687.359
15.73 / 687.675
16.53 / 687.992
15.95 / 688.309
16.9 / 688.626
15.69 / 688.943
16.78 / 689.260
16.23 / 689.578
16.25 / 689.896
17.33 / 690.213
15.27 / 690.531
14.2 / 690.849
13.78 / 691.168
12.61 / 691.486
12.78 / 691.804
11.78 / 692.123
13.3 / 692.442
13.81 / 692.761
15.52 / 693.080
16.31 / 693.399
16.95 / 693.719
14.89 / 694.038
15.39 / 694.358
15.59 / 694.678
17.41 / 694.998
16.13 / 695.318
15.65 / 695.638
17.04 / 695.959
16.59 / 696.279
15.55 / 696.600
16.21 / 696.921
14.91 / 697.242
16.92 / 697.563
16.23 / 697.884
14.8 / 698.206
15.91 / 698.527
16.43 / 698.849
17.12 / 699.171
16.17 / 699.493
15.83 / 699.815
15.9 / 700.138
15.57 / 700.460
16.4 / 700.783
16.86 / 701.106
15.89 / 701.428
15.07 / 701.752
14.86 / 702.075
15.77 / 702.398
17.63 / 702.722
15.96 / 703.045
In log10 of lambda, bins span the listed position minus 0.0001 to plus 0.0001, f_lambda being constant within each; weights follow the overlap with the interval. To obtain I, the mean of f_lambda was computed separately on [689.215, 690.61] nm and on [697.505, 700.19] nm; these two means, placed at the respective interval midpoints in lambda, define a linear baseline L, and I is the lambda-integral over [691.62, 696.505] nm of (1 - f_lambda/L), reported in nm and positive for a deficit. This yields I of 0.300 nm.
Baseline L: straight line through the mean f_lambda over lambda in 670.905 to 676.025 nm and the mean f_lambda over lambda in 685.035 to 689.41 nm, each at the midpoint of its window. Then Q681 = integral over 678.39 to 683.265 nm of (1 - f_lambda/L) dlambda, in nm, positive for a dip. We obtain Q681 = 0.07 nm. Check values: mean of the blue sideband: 17.3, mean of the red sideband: 16.7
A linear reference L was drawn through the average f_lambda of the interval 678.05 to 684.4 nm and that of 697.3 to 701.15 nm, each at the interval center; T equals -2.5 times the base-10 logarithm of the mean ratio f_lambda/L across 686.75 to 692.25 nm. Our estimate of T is 0.08 mag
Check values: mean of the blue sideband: 17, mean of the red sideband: 16.1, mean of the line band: 15.4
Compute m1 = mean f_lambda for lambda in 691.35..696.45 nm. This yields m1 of 15.1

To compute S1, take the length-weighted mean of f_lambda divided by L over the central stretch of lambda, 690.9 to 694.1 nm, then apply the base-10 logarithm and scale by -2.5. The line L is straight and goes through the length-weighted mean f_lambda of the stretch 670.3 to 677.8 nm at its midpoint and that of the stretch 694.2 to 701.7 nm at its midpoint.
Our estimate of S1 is 0.157 mag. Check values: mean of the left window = 17.3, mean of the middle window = 14.2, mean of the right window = 16.1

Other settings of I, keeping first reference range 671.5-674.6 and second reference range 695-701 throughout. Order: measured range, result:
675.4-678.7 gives -0.05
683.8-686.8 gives -0.14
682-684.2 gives -0.05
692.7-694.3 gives 0.07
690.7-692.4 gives 0.35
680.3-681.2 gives -0.01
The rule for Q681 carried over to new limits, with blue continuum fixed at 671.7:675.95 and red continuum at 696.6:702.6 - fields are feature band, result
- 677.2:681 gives 0.07 nm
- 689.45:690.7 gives 0.01 nm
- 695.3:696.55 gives -0.01 nm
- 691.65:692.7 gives 0.23 nm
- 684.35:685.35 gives -0.06 nm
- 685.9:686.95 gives -0.03 nm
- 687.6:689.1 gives 0.03 nm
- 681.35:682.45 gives -0.01 nm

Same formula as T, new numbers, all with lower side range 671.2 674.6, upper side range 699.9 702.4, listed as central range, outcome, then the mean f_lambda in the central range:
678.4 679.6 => 0.10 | 15.6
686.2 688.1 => 0.00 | 16.6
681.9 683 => -0.02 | 17.1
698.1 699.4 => -0.01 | 16.1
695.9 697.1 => -0.01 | 16.3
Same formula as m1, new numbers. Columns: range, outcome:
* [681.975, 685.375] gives 17.5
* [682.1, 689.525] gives 17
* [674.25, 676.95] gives 17.4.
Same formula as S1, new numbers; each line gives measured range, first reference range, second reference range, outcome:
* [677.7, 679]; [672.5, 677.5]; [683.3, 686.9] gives 0.038 mag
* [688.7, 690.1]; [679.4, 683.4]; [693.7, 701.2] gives 0.016 mag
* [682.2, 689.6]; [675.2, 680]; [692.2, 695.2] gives -0.054 mag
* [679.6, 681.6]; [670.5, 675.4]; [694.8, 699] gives -0.029 mag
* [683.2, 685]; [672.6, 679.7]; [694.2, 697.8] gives -0.083 mag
